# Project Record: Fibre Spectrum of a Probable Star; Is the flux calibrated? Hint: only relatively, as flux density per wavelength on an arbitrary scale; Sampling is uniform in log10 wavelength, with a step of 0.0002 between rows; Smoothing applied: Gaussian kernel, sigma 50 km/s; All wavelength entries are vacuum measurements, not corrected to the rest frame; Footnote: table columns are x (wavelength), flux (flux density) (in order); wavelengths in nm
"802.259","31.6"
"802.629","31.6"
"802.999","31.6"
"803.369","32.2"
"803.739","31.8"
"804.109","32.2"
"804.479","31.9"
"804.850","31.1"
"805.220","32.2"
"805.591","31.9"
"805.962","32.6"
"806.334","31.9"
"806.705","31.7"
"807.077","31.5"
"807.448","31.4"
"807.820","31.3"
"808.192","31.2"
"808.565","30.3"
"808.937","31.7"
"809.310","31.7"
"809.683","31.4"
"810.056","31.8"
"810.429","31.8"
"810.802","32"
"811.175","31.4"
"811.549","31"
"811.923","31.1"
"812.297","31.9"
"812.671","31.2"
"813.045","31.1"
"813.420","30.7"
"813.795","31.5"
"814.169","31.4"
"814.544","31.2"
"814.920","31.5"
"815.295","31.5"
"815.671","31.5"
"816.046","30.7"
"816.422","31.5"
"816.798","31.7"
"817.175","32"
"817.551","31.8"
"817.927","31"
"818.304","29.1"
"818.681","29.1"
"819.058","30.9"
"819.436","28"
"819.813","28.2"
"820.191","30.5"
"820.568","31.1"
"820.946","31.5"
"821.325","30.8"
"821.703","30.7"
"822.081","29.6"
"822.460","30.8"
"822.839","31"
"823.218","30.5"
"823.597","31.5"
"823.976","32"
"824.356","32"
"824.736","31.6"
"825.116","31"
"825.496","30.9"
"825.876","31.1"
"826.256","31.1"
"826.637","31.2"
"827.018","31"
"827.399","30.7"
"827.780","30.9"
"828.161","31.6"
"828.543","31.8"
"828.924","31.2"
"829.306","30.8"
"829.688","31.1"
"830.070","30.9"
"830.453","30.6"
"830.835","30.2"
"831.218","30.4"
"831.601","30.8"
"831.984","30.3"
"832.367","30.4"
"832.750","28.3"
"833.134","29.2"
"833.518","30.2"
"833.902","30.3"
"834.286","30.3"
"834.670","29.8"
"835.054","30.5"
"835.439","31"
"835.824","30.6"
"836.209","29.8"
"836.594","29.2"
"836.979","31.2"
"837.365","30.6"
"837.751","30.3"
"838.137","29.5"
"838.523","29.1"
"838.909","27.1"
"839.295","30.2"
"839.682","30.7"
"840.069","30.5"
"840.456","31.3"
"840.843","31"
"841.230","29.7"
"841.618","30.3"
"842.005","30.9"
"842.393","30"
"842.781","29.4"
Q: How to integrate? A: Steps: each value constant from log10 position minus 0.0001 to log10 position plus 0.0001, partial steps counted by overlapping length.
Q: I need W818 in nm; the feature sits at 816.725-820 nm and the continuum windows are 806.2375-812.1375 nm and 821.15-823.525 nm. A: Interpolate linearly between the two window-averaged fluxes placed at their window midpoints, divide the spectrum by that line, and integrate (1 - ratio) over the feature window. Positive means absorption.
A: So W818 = 0.08 nm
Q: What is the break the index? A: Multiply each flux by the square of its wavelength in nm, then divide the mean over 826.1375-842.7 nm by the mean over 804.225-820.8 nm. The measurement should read 1.03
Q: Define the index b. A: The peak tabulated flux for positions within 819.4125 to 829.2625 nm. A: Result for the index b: 32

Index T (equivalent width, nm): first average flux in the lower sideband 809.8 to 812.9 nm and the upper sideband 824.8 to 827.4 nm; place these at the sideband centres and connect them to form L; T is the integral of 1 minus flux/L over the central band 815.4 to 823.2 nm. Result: 0.17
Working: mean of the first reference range 31.5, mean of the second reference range 31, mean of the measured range 30.6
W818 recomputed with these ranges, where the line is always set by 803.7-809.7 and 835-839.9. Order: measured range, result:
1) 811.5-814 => 0.01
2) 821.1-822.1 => 0.01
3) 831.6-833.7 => 0.03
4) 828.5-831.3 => -0.04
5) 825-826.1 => -0.01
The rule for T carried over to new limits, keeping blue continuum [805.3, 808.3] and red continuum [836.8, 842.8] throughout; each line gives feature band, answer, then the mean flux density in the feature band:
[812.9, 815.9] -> 0.005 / 31.3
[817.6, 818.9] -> 0.049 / 30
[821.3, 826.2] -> -0.023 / 31.1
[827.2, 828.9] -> -0.030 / 31.3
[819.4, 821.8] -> 0.064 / 30.2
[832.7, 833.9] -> 0.037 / 29.5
